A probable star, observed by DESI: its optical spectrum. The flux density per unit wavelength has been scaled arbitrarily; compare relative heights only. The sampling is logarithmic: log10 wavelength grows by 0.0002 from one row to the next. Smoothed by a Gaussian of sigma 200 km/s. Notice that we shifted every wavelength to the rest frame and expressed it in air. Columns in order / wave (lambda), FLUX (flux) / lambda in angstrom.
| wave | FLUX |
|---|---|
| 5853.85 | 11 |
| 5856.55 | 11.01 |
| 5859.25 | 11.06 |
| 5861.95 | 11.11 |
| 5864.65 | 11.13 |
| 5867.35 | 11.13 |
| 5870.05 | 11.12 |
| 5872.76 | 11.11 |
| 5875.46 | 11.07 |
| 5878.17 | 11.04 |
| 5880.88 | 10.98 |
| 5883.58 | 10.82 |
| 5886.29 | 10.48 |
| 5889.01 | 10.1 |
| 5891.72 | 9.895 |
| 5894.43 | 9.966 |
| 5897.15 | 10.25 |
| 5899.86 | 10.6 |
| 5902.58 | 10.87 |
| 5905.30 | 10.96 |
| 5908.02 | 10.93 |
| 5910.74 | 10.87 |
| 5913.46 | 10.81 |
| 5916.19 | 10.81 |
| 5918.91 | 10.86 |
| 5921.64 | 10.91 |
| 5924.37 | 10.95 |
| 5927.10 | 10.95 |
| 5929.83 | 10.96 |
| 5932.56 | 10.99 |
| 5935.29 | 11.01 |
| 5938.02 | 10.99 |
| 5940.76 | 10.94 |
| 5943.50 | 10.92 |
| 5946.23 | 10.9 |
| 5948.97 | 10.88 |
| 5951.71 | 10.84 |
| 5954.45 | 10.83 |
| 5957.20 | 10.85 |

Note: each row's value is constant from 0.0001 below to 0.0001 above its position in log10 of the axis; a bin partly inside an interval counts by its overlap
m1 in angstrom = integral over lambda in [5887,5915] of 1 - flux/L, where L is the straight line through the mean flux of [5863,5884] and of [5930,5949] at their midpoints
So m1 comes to 1.25 angstrom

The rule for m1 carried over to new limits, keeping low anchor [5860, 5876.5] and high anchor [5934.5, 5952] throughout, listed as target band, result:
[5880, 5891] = 0.53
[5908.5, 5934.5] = 0.18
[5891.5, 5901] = 0.72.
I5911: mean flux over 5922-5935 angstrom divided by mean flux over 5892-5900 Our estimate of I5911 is 1.1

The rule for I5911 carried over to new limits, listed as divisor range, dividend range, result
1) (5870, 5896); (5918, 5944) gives 1.03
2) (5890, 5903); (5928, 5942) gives 1.07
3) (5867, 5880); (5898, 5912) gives 0.98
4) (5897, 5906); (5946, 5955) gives 1.01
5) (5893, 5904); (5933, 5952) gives 1.05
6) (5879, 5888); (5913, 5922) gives 1.01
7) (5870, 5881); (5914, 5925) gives 0.98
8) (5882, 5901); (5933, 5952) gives 1.06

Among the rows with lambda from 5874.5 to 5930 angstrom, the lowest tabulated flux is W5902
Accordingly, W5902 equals 9.895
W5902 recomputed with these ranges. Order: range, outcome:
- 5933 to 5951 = 10.88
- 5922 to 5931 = 10.95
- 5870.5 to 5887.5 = 10.48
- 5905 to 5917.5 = 10.81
